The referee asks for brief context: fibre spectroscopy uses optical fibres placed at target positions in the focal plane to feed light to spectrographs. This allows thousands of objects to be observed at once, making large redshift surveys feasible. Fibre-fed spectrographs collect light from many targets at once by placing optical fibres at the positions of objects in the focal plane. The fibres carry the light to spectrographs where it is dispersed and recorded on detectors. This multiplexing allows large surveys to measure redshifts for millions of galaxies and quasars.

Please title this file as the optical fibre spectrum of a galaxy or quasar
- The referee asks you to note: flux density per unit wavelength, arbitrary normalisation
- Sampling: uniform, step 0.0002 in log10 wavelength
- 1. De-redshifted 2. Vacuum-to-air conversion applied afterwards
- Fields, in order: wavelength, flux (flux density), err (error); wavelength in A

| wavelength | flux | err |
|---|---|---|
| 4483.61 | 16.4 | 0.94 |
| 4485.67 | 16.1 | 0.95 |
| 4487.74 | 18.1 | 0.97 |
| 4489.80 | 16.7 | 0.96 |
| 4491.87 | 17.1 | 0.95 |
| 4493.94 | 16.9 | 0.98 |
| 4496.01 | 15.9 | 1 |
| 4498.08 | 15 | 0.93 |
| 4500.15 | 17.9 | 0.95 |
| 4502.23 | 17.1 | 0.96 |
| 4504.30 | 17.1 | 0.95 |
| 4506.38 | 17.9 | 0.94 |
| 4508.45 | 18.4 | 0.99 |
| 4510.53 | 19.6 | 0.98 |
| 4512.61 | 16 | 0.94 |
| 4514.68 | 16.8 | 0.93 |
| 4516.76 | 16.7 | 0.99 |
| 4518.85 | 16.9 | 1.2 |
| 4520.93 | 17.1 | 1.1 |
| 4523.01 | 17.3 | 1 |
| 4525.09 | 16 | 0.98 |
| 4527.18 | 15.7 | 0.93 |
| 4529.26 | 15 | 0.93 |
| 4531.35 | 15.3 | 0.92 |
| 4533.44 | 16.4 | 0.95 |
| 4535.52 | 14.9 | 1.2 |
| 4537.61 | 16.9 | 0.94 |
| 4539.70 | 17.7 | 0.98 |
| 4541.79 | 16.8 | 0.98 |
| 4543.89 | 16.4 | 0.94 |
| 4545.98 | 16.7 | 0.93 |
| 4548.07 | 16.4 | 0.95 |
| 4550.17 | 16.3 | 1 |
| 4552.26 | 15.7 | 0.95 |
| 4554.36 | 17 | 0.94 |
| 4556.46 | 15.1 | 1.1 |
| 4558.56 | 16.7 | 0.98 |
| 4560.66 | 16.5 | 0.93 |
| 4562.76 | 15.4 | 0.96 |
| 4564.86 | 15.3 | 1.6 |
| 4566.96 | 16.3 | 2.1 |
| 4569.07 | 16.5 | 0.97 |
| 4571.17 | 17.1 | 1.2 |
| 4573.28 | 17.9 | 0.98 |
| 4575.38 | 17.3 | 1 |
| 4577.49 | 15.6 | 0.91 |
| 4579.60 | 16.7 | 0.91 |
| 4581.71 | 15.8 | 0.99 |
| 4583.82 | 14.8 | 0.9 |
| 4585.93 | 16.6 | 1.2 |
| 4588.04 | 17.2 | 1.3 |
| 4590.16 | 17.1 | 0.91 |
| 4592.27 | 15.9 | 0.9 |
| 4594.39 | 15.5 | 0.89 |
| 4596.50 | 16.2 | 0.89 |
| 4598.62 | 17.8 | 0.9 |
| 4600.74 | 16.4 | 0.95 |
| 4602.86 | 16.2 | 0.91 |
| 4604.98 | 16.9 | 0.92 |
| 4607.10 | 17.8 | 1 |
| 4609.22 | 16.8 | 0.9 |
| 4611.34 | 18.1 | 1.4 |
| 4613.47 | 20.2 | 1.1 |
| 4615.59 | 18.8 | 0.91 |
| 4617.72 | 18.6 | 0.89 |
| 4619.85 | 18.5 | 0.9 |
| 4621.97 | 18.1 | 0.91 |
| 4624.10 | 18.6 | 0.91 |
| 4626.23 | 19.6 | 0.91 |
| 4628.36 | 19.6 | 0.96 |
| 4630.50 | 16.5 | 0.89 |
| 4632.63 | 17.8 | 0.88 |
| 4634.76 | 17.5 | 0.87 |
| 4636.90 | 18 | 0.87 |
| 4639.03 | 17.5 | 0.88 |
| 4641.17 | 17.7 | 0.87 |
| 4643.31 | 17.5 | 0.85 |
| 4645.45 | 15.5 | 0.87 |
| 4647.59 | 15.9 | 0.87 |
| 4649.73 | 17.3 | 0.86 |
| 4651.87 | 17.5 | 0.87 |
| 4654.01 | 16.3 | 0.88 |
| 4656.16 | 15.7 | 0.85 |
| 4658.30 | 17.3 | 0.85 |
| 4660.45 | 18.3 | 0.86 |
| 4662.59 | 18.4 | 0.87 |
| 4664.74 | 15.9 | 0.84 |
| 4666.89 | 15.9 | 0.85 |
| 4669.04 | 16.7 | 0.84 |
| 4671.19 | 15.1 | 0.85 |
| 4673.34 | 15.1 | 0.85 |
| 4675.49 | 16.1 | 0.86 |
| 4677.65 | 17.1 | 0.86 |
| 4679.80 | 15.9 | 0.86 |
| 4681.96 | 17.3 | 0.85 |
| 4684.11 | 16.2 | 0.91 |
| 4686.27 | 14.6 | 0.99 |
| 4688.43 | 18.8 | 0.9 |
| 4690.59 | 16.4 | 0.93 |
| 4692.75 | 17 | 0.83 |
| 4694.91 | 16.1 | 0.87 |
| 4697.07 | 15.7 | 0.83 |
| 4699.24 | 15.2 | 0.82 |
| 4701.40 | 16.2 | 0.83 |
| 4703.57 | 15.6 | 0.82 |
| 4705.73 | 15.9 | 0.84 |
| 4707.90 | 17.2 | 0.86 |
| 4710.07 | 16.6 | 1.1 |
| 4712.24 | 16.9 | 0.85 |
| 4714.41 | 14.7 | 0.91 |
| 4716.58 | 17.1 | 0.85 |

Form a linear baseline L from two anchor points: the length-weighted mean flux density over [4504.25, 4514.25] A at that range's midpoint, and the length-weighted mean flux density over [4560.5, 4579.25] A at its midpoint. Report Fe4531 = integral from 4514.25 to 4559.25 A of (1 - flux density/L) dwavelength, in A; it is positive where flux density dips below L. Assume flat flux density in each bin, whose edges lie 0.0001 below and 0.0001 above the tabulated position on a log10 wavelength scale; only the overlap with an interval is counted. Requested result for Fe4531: 2.2 A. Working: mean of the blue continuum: 17.8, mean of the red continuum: 16.4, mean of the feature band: 16.3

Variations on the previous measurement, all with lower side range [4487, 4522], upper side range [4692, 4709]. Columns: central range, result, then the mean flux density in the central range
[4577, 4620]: -1.0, 17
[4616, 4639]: -2.5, 18.3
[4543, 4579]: 1.0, 16.4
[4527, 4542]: 0.8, 16.1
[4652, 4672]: -0.5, 16.7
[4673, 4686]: 0.0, 16.2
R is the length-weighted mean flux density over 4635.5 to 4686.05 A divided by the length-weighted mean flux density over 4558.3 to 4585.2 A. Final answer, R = 1.0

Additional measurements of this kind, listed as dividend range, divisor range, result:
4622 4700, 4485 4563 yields 1.02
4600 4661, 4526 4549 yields 1.09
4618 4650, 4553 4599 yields 1.08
